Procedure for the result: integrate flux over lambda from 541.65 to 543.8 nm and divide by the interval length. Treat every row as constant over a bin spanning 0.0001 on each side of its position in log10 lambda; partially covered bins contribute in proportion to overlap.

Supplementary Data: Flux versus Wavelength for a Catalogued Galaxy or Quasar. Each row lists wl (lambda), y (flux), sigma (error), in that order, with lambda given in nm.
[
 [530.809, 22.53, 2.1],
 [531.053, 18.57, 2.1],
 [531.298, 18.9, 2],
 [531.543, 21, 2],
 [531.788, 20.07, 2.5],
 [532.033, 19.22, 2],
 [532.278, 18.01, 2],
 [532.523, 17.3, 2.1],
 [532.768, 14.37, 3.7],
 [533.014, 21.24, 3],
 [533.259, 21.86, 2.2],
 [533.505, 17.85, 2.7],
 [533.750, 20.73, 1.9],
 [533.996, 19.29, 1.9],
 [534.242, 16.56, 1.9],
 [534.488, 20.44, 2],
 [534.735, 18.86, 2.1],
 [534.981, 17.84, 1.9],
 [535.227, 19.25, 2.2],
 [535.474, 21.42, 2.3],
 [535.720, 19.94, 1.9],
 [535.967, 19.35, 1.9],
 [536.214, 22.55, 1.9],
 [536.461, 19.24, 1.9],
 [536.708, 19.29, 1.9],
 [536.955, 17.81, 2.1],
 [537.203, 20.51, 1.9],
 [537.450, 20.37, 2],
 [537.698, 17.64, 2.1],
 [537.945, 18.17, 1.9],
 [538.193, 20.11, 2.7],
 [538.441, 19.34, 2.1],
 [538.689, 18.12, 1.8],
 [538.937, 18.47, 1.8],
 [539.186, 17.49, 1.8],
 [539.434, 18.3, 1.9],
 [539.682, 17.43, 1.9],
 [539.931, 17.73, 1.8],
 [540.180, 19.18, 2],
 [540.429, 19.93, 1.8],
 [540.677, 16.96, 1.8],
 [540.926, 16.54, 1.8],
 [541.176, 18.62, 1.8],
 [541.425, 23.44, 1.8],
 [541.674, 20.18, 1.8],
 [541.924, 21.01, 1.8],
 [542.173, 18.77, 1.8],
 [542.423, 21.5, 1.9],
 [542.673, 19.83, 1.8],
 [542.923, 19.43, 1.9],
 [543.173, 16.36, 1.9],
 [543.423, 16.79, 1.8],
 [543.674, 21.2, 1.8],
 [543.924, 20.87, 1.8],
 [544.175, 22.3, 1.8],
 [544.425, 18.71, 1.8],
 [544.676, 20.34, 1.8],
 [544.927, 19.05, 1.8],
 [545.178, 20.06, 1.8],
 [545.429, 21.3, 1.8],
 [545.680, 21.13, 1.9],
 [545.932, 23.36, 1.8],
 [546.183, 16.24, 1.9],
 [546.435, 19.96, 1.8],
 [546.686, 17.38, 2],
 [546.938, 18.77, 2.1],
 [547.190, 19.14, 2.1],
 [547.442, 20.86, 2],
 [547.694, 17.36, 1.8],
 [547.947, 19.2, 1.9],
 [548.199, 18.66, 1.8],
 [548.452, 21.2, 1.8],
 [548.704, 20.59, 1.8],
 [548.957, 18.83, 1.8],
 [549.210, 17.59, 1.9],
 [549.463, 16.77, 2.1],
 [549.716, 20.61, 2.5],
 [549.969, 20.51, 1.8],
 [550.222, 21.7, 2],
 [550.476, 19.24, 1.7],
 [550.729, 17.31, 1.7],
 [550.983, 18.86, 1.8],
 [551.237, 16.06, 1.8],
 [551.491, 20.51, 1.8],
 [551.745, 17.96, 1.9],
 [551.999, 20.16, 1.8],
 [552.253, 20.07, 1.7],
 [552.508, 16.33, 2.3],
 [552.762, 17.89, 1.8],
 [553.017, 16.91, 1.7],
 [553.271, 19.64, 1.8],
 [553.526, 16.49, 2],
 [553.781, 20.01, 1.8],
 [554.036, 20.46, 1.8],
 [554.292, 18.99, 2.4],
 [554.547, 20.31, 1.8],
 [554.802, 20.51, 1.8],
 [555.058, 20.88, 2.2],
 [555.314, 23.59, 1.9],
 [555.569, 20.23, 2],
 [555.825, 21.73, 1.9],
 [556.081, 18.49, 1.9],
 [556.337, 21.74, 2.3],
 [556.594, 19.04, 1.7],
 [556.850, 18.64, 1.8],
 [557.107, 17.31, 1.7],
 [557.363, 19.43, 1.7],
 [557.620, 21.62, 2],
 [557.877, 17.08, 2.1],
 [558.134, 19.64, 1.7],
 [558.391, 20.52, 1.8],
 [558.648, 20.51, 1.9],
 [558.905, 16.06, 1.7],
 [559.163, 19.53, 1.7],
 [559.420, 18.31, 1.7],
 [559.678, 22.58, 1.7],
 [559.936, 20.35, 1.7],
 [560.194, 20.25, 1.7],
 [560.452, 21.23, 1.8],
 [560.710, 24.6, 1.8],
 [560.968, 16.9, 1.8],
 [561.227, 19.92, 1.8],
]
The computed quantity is 19.4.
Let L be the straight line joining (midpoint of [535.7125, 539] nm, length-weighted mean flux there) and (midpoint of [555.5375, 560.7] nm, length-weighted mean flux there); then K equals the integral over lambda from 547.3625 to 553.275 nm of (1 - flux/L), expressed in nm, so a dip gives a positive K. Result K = 0.22 nm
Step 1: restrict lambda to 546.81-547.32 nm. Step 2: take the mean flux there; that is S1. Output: 19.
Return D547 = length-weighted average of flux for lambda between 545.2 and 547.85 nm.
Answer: 19.6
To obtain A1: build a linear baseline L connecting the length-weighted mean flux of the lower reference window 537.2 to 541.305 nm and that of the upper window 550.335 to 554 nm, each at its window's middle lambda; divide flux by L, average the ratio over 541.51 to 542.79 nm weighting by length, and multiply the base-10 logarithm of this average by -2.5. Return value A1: -0.11 mag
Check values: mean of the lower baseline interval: 18.5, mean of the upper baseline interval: 18.5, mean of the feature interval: 20.4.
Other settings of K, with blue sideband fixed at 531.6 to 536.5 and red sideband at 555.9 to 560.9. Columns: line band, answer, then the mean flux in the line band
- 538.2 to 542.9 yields 0.09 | 19.1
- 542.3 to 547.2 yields -0.04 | 19.7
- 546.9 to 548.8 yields 0.01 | 19.5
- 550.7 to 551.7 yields 0.07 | 18.2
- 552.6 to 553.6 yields 0.10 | 17.8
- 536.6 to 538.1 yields 0.03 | 19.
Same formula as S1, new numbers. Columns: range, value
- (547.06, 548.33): 19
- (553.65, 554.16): 20.2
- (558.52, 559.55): 18.6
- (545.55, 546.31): 20.2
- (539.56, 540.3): 18.1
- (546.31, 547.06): 18.7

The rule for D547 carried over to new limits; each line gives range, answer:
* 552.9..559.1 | 19.6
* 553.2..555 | 19.5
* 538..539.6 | 18.6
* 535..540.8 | 19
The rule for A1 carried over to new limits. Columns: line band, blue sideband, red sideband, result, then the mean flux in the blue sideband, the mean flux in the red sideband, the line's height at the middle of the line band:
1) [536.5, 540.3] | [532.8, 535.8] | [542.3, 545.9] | 0.06 mag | 19.4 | 20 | 19.7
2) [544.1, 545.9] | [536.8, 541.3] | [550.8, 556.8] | -0.09 mag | 18.5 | 19.4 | 18.9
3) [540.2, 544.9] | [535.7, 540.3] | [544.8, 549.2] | -0.02 mag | 19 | 19.5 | 19.3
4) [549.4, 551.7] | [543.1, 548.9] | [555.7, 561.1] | 0.03 mag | 19.6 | 19.8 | 19.7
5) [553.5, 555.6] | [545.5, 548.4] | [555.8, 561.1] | -0.04 mag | 19.4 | 19.7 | 19.6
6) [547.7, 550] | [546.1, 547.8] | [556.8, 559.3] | -0.03 mag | 18.6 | 19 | 18.7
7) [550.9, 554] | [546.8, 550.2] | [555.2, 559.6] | 0.06 mag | 19.3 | 19.6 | 19.5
